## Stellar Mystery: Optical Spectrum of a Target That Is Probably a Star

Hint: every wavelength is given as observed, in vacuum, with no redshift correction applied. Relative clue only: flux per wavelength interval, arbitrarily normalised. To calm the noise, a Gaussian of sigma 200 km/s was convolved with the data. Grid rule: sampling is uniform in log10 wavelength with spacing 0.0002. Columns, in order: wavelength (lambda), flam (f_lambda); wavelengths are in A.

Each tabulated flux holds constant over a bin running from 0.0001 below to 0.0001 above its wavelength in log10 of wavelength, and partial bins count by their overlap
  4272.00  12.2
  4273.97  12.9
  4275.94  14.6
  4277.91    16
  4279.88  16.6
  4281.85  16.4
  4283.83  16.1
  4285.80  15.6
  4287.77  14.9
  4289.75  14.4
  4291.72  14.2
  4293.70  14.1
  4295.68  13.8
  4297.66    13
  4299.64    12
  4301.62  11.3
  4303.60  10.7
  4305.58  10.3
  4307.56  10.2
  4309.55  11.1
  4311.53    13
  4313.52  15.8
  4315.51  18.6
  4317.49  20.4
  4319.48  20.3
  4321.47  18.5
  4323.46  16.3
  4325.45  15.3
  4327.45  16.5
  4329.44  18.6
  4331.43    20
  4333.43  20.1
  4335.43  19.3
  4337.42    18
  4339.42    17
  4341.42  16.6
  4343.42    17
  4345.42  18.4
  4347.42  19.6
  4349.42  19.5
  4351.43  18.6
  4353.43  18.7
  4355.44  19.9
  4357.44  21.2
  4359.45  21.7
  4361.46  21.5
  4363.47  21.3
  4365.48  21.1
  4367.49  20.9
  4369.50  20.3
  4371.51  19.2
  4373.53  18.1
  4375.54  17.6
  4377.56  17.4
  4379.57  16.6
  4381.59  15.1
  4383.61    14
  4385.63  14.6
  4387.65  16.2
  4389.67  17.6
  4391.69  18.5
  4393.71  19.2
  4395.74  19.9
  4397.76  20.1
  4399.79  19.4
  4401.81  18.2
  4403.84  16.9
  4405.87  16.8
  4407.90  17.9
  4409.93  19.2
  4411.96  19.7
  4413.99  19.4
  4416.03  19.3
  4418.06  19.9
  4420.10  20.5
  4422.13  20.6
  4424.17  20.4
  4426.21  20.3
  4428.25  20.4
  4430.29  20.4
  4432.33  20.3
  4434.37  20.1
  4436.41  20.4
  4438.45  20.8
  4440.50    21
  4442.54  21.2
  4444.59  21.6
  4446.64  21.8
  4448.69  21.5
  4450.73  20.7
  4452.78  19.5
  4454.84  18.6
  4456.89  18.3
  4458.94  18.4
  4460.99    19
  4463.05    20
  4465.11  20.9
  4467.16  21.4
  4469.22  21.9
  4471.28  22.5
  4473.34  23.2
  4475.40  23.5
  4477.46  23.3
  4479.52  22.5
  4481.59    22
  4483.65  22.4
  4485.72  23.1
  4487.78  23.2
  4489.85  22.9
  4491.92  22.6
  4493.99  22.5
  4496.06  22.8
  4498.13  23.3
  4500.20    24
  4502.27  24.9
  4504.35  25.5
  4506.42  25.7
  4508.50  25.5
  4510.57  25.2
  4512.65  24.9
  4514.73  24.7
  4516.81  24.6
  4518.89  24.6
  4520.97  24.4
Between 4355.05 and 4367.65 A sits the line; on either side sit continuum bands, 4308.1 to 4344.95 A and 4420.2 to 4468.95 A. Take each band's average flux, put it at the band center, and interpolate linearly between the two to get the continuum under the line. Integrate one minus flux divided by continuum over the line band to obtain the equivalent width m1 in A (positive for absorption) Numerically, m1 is -2.1 A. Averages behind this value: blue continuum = 17.3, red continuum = 20.4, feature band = 21.2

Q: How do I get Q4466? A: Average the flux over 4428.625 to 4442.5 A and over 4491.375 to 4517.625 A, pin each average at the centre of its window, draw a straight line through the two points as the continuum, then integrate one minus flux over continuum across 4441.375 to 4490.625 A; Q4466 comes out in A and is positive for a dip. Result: 1.9 A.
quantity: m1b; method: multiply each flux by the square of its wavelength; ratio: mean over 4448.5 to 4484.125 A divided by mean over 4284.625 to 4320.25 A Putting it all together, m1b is 1.6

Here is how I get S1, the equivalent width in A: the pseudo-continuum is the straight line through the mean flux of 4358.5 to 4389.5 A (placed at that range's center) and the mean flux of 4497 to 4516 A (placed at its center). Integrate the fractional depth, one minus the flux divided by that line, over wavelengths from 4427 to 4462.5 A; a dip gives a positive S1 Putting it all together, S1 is 2.54 A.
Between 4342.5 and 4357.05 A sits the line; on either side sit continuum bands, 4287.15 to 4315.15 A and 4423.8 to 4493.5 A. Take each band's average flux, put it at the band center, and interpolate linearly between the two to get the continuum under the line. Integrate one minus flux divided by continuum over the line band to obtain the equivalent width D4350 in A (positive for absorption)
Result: -3.27 A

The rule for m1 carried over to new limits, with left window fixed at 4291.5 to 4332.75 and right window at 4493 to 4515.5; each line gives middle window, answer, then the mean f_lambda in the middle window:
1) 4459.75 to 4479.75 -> 0.9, 21.8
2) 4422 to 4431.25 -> 0.1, 20.4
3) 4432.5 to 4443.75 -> 0.3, 20.7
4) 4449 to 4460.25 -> 1.4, 19.3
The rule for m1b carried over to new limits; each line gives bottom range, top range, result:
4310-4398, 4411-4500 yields 1.21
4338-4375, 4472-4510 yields 1.29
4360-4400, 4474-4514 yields 1.35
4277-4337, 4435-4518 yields 1.56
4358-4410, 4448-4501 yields 1.23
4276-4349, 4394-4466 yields 1.32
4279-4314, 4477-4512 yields 1.92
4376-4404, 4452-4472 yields 1.19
